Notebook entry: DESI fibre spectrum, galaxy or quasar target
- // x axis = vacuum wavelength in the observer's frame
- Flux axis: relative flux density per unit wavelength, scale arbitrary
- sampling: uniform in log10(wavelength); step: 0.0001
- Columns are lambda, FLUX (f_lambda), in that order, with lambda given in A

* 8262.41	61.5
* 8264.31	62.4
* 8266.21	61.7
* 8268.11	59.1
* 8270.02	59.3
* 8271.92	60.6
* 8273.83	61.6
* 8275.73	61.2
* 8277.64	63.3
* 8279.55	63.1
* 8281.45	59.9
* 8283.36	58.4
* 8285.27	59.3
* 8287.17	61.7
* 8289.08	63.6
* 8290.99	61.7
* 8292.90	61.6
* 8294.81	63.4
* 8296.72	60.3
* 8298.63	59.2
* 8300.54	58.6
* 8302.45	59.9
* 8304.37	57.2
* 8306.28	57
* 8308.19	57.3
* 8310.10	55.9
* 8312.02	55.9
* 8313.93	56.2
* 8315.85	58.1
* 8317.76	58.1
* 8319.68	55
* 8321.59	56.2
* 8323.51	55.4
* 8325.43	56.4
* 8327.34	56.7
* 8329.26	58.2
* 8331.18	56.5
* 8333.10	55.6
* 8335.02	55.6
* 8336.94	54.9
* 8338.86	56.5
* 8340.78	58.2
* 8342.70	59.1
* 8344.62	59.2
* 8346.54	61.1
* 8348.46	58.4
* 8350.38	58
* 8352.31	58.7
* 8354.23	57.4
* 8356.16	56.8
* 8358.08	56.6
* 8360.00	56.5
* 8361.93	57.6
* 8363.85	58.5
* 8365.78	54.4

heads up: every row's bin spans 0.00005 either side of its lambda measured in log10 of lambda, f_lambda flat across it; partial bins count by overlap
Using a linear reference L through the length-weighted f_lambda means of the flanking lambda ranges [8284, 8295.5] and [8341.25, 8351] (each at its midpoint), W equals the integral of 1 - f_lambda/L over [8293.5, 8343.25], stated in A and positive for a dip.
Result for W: 2.54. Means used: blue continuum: 61.8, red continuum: 59.2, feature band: 57.4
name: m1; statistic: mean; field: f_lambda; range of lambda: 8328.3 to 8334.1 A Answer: 56.7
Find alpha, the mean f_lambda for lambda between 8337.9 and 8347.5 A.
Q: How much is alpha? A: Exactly 58.9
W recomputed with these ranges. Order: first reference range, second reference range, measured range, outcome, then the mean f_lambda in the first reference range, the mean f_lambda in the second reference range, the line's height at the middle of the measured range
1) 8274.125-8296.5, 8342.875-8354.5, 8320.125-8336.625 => 0.97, 61.5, 58.9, 59.8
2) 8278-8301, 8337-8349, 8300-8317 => 0.79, 61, 58.5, 60.1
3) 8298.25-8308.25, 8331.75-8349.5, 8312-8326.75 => 0.38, 58.2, 57.6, 58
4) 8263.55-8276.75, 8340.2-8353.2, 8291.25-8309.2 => 0.19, 60.8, 59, 60.1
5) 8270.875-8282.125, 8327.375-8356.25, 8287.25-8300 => -0.20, 61.7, 57.6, 60.6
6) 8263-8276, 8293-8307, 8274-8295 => -0.45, 60.9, 59.5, 60.2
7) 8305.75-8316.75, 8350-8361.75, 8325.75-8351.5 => -0.20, 56.7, 57.3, 57.1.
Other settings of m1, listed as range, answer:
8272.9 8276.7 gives 61.4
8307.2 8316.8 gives 56.7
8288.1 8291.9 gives 62.6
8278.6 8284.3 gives 60.5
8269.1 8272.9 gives 60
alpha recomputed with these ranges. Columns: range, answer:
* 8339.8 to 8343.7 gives 58.7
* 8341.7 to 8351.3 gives 59.2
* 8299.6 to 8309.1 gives 58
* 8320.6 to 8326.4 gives 56.1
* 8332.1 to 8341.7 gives 56.1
